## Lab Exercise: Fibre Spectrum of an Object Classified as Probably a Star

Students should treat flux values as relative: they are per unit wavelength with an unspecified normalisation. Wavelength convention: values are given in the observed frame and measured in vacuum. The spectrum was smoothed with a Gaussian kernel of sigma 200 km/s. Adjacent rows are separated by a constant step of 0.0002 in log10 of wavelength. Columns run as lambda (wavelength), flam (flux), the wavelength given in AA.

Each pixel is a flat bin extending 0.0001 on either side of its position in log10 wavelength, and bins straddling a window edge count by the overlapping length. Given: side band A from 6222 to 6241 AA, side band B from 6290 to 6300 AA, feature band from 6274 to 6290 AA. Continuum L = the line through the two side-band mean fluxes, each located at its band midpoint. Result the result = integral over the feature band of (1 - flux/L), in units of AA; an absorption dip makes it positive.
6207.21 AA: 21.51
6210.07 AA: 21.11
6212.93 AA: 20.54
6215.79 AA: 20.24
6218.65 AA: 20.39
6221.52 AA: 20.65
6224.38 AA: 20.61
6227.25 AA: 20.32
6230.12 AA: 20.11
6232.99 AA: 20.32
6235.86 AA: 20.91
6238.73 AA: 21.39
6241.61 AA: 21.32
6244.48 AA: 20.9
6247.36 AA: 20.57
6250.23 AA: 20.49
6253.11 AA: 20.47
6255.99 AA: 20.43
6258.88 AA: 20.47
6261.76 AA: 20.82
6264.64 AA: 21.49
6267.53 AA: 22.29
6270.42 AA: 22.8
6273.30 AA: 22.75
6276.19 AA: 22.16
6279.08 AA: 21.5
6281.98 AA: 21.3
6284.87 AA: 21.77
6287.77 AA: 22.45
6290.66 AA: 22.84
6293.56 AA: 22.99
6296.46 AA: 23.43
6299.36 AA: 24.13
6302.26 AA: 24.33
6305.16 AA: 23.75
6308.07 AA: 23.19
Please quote 0.6 AA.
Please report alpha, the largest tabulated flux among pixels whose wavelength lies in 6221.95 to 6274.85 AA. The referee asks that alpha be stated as 22.8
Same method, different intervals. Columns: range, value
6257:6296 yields 22.99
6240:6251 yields 21.32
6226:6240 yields 21.39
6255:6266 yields 21.49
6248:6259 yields 20.49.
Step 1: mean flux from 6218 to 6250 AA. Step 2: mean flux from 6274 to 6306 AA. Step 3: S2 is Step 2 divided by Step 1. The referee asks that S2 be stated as 1.10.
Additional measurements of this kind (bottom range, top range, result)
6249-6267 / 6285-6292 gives 1.08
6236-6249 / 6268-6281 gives 1.06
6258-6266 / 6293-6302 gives 1.13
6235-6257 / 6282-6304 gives 1.11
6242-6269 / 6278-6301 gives 1.08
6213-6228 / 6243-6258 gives 1.01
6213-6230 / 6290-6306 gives 1.16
